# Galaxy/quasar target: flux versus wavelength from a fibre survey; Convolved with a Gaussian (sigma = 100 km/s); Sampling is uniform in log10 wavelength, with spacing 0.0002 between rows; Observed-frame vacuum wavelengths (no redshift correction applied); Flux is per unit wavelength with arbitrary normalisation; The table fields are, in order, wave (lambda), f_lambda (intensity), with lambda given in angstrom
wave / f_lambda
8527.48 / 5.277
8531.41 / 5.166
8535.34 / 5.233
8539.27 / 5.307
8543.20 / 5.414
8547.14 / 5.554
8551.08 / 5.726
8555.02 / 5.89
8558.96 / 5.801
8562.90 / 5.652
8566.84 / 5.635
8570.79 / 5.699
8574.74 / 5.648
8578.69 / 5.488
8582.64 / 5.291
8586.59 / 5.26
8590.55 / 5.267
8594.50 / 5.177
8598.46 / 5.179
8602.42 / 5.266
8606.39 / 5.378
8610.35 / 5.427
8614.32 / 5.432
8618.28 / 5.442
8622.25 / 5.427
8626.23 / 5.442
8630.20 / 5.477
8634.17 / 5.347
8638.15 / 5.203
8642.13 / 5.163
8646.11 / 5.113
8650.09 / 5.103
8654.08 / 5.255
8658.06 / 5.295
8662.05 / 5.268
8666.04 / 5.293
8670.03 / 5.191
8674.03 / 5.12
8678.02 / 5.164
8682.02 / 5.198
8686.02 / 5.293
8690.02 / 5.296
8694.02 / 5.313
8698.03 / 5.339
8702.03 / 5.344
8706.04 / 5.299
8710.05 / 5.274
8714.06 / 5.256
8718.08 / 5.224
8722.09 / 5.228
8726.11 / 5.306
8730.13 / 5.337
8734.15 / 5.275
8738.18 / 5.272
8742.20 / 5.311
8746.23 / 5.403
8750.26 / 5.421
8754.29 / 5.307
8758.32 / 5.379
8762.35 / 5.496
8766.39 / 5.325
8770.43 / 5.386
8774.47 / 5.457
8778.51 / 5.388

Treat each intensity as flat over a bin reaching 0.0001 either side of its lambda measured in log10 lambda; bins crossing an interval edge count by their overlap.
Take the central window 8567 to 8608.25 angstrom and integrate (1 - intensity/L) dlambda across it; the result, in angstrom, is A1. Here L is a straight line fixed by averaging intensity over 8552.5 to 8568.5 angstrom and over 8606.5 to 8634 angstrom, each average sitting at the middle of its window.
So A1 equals 1.7 angstrom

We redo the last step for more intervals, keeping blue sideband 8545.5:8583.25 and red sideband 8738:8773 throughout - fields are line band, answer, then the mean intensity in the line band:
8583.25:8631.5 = 2.1 angstrom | 5.34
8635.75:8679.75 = 2.5 angstrom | 5.2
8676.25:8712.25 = 1.2 angstrom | 5.28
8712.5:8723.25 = 0.4 angstrom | 5.24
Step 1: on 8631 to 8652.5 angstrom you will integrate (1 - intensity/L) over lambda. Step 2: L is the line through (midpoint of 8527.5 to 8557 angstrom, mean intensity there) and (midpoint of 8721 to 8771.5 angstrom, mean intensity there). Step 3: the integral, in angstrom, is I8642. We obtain 0.8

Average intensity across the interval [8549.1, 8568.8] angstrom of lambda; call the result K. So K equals 5.74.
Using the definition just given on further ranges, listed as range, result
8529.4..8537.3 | 5.2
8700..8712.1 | 5.31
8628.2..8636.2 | 5.41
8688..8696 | 5.31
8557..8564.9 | 5.73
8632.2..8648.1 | 5.21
